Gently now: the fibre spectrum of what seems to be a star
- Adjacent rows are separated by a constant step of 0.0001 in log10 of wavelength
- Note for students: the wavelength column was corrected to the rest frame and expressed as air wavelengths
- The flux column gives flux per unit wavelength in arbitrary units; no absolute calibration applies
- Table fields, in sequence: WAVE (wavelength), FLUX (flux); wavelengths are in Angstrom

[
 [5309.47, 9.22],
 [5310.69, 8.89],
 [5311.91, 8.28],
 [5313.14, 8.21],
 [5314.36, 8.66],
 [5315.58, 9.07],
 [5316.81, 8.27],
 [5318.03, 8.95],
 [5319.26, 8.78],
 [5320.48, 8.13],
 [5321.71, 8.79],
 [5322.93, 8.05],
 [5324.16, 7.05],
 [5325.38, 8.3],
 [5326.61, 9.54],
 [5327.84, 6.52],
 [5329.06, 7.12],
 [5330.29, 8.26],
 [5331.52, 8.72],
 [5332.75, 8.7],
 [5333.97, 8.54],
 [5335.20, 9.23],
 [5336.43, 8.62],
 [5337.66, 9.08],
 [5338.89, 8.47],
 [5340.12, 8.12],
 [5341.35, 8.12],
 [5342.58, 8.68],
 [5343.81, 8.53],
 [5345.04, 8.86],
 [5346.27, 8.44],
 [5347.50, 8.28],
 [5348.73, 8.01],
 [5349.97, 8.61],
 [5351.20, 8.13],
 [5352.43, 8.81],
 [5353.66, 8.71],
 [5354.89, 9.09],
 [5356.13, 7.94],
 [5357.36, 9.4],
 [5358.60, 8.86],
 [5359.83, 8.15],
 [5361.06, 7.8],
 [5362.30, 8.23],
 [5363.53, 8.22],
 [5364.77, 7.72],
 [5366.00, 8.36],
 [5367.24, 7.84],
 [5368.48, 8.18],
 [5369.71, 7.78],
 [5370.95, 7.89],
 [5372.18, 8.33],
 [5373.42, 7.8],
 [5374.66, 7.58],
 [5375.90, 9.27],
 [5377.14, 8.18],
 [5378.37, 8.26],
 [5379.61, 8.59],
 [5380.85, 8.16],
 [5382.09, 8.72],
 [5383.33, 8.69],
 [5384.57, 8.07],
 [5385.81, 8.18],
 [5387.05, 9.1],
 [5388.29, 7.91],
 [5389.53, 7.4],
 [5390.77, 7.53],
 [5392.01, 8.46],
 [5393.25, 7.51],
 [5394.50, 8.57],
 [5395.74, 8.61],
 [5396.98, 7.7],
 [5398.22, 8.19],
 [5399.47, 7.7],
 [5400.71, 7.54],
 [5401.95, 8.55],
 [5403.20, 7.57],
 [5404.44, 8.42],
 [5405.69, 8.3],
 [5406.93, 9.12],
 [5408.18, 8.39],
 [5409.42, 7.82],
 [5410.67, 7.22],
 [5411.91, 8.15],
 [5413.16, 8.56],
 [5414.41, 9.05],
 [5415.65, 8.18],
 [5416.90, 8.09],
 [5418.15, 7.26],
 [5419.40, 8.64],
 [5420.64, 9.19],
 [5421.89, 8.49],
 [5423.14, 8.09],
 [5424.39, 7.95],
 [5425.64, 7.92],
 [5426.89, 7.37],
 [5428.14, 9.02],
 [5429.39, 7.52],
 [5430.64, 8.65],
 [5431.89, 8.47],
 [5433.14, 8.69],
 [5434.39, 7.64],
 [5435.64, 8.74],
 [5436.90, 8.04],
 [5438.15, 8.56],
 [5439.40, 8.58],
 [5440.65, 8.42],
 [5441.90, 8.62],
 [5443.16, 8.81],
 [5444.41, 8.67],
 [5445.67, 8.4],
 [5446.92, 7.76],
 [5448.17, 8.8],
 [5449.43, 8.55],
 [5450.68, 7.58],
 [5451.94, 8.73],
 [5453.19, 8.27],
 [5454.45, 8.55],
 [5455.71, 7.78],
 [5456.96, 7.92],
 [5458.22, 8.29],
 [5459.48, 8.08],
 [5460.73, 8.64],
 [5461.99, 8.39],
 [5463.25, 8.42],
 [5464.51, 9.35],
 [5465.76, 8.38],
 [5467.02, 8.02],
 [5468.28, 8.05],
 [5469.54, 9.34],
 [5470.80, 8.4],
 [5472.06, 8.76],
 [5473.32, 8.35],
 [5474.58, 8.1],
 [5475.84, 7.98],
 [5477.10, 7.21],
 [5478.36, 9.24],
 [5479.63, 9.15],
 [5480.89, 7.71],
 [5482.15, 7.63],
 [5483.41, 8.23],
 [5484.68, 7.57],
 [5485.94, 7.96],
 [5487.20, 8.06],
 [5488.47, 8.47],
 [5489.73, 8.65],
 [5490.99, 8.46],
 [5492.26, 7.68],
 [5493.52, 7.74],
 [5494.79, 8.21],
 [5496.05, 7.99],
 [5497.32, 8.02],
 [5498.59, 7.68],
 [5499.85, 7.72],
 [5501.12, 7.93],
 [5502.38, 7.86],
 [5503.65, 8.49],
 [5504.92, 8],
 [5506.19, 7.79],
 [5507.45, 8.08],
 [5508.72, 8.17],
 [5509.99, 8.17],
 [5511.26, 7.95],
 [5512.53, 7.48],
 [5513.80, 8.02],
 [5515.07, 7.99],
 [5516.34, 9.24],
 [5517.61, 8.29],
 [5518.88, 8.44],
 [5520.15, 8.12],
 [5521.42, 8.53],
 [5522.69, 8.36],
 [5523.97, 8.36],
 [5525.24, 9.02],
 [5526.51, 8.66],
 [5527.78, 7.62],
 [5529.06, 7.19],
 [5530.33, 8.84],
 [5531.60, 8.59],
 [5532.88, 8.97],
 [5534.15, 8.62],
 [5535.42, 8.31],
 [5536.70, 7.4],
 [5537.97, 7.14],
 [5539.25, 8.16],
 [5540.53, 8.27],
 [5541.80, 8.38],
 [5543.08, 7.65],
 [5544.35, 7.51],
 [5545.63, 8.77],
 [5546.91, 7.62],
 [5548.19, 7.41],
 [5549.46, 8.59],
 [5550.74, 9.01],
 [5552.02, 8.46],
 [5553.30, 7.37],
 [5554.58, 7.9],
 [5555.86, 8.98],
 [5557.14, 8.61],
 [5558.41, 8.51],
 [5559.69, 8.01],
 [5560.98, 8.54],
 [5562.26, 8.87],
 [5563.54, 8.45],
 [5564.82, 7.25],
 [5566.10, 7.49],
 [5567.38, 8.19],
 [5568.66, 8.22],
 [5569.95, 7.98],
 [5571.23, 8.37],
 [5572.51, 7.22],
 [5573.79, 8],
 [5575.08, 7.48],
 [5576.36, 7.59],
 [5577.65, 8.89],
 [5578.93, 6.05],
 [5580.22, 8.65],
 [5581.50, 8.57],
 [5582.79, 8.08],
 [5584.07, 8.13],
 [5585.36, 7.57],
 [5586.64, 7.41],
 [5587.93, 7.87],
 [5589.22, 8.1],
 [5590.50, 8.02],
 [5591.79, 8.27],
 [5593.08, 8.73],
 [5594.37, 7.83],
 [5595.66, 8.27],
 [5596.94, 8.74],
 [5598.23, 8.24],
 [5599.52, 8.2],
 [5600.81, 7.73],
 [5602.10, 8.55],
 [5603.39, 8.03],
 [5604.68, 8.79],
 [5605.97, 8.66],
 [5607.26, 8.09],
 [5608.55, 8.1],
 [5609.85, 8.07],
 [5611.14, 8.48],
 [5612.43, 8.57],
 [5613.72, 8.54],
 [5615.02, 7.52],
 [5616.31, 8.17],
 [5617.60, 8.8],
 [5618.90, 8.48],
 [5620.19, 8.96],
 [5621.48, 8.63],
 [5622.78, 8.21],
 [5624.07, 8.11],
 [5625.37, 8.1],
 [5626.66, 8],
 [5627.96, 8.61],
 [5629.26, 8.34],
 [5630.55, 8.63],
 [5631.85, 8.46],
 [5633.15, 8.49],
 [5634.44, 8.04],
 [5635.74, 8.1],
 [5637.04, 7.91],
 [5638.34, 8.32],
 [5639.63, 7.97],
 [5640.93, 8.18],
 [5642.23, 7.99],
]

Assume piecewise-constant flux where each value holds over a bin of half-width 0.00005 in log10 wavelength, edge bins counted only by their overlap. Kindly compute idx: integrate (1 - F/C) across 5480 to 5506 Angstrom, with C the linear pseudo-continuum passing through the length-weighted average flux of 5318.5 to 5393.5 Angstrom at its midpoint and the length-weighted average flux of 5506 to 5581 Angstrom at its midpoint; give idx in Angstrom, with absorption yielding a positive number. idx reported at 0.5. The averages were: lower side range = 8.31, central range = 8.01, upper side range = 8.14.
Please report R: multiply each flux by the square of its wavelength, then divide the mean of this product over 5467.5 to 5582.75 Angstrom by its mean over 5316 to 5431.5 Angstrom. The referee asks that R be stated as 1.04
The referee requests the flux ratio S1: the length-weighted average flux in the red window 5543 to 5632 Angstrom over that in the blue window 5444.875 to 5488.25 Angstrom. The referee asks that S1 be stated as 0.99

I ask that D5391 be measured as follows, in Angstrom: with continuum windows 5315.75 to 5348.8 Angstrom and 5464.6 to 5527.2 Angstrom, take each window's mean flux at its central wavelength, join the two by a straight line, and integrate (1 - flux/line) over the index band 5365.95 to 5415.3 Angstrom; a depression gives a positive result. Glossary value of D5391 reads 0.9 Angstrom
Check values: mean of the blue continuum 8.39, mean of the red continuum 8.21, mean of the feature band 8.18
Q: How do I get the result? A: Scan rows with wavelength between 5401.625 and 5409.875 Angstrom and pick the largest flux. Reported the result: 9.12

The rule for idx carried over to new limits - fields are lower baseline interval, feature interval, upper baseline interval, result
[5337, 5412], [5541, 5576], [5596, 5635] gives 0.94 Angstrom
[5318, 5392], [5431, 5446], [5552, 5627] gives -0.38 Angstrom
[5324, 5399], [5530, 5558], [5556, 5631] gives 0.03 Angstrom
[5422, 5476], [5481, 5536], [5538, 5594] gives 0.25 Angstrom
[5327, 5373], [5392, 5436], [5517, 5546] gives 0.53 Angstrom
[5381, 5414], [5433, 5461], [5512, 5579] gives -0.65 Angstrom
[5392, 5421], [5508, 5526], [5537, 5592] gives -0.49 Angstrom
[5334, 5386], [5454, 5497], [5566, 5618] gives -0.04 Angstrom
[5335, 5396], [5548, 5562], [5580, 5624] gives -0.13 Angstrom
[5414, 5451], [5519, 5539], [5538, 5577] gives -0.28 Angstrom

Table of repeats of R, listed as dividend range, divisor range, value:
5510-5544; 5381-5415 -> 1.05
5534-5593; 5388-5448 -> 1.03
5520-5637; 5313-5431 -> 1.07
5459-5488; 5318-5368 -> 1.04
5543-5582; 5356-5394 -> 1.05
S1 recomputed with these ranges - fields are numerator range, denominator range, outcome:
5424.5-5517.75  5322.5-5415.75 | 1.00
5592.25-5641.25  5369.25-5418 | 1.02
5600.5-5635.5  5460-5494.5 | 1.01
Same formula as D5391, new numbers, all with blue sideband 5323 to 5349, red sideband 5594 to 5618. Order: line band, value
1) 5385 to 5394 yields 0.3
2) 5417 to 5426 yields 0.1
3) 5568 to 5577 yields 0.5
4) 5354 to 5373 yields 0.2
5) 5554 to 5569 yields 0.1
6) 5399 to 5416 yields 0.3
